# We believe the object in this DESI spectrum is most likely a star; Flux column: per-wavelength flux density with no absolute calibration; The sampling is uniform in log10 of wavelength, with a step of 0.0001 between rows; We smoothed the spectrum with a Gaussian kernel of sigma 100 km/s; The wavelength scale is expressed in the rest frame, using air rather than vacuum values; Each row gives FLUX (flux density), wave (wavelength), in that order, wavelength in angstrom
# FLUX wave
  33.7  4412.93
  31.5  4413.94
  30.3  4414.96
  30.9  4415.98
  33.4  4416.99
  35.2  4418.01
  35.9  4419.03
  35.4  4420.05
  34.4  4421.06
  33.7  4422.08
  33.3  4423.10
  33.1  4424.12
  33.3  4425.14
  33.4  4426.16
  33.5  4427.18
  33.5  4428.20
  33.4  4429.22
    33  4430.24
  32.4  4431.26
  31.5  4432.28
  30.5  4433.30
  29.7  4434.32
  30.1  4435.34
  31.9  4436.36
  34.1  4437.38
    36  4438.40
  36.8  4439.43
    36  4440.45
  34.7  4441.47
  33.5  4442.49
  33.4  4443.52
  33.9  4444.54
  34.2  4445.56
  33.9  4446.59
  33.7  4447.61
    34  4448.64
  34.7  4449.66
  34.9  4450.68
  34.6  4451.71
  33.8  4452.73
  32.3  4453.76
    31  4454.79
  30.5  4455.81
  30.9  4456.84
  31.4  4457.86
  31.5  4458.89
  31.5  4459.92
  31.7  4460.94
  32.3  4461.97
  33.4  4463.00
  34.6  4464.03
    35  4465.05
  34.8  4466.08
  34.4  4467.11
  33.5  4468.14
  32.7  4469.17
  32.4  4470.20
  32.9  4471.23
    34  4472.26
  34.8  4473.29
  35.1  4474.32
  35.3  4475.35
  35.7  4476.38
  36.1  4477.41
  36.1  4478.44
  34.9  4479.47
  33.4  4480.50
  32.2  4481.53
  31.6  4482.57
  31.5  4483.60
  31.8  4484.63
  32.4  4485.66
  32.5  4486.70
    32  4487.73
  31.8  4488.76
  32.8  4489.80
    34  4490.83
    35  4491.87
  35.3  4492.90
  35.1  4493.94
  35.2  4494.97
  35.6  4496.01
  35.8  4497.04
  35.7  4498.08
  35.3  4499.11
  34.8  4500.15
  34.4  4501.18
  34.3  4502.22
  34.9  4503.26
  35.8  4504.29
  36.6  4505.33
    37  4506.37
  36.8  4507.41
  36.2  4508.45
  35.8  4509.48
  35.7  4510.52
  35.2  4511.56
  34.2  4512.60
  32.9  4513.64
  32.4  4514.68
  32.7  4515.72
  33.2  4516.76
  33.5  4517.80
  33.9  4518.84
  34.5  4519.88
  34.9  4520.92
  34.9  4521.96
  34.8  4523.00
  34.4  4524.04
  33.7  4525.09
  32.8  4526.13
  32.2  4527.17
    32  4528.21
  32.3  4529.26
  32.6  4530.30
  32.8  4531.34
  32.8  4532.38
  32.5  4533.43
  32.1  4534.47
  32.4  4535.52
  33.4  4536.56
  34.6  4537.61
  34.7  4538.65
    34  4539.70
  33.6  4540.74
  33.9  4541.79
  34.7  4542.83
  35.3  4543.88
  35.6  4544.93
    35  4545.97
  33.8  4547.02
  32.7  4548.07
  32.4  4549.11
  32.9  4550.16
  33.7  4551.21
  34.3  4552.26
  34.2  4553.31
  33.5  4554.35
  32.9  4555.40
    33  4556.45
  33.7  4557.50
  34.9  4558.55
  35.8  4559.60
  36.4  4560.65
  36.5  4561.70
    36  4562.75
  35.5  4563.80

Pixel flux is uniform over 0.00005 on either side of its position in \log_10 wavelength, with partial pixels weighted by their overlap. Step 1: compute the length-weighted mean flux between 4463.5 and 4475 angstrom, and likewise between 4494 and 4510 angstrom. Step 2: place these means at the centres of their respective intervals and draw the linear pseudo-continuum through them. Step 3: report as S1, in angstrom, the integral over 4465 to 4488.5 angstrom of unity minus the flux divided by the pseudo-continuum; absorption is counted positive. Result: 0.50 angstrom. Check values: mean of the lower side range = 34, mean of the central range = 33.7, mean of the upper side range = 35.6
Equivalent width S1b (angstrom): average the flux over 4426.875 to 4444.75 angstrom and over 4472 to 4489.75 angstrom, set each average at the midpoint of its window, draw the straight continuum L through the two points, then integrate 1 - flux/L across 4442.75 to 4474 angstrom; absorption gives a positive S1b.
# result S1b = 0.1 angstrom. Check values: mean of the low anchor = 33.2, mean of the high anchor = 33.6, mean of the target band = 33.2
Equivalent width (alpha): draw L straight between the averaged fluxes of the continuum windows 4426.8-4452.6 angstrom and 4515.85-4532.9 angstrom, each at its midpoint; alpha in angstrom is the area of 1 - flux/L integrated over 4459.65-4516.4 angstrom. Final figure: -1.2 angstrom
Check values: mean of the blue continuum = 33.5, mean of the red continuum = 33.5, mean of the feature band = 34.2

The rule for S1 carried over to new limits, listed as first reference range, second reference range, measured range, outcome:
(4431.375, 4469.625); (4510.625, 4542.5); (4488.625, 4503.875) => -0.6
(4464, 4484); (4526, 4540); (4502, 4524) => -1.0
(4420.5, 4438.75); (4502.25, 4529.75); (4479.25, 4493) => 0.4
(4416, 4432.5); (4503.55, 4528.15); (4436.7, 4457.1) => 0.0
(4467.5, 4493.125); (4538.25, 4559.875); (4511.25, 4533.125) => 0.3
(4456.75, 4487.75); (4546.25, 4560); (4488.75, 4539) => -1.1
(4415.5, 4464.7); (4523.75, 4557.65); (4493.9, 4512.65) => -1.2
